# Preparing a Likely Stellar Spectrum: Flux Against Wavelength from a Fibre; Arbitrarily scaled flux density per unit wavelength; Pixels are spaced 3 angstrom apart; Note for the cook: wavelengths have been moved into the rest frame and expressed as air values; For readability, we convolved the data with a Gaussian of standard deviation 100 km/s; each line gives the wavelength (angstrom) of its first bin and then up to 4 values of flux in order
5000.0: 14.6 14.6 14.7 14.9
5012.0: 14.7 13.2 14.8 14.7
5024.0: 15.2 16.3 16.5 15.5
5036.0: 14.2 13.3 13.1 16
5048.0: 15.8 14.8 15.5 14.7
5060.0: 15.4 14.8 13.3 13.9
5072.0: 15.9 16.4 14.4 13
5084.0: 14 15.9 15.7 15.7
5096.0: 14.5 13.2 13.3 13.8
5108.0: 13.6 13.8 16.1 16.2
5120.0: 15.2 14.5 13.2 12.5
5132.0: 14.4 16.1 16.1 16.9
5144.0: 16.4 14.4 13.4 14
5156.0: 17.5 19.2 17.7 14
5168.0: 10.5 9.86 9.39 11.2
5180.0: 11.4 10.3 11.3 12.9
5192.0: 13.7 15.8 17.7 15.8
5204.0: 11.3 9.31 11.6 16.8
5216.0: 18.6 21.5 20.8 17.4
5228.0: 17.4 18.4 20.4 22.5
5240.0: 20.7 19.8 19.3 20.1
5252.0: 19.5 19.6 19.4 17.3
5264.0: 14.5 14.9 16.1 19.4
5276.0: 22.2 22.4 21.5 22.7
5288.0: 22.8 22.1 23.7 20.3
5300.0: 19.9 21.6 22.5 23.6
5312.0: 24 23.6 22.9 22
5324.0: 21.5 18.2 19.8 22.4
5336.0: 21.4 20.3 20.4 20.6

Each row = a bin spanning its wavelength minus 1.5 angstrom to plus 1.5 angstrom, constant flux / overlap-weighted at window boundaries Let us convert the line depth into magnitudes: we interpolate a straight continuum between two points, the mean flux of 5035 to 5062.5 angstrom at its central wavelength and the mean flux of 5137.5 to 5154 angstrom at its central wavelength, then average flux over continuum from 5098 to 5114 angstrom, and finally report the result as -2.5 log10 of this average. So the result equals 0.092 mag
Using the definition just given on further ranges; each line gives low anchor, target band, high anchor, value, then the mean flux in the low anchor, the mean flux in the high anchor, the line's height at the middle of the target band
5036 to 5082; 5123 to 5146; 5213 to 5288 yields 0.11 mag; 14.7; 19.4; 16.6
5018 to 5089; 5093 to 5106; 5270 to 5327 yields 0.16 mag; 14.9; 21.9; 16.2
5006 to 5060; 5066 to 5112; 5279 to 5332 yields 0.13 mag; 14.9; 21.9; 16.3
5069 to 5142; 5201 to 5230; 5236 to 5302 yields 0.14 mag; 14.7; 20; 18.3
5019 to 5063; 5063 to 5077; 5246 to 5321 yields 0.06 mag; 15.1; 20.7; 15.7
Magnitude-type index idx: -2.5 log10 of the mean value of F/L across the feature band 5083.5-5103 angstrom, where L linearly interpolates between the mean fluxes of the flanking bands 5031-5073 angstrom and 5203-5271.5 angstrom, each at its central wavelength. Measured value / 0.05 mag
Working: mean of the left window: 14.7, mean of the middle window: 14.7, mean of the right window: 17.8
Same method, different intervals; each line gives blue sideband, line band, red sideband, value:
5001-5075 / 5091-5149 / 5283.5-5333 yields 0.157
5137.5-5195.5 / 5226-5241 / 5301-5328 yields -0.126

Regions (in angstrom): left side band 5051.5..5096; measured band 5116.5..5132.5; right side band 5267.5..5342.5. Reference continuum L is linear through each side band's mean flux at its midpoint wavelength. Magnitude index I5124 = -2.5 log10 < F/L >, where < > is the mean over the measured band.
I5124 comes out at 0.149 mag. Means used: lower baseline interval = 14.9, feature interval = 14.2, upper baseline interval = 21.4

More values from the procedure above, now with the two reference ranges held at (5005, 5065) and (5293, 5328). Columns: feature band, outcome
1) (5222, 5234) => 0.081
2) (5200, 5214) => 0.455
